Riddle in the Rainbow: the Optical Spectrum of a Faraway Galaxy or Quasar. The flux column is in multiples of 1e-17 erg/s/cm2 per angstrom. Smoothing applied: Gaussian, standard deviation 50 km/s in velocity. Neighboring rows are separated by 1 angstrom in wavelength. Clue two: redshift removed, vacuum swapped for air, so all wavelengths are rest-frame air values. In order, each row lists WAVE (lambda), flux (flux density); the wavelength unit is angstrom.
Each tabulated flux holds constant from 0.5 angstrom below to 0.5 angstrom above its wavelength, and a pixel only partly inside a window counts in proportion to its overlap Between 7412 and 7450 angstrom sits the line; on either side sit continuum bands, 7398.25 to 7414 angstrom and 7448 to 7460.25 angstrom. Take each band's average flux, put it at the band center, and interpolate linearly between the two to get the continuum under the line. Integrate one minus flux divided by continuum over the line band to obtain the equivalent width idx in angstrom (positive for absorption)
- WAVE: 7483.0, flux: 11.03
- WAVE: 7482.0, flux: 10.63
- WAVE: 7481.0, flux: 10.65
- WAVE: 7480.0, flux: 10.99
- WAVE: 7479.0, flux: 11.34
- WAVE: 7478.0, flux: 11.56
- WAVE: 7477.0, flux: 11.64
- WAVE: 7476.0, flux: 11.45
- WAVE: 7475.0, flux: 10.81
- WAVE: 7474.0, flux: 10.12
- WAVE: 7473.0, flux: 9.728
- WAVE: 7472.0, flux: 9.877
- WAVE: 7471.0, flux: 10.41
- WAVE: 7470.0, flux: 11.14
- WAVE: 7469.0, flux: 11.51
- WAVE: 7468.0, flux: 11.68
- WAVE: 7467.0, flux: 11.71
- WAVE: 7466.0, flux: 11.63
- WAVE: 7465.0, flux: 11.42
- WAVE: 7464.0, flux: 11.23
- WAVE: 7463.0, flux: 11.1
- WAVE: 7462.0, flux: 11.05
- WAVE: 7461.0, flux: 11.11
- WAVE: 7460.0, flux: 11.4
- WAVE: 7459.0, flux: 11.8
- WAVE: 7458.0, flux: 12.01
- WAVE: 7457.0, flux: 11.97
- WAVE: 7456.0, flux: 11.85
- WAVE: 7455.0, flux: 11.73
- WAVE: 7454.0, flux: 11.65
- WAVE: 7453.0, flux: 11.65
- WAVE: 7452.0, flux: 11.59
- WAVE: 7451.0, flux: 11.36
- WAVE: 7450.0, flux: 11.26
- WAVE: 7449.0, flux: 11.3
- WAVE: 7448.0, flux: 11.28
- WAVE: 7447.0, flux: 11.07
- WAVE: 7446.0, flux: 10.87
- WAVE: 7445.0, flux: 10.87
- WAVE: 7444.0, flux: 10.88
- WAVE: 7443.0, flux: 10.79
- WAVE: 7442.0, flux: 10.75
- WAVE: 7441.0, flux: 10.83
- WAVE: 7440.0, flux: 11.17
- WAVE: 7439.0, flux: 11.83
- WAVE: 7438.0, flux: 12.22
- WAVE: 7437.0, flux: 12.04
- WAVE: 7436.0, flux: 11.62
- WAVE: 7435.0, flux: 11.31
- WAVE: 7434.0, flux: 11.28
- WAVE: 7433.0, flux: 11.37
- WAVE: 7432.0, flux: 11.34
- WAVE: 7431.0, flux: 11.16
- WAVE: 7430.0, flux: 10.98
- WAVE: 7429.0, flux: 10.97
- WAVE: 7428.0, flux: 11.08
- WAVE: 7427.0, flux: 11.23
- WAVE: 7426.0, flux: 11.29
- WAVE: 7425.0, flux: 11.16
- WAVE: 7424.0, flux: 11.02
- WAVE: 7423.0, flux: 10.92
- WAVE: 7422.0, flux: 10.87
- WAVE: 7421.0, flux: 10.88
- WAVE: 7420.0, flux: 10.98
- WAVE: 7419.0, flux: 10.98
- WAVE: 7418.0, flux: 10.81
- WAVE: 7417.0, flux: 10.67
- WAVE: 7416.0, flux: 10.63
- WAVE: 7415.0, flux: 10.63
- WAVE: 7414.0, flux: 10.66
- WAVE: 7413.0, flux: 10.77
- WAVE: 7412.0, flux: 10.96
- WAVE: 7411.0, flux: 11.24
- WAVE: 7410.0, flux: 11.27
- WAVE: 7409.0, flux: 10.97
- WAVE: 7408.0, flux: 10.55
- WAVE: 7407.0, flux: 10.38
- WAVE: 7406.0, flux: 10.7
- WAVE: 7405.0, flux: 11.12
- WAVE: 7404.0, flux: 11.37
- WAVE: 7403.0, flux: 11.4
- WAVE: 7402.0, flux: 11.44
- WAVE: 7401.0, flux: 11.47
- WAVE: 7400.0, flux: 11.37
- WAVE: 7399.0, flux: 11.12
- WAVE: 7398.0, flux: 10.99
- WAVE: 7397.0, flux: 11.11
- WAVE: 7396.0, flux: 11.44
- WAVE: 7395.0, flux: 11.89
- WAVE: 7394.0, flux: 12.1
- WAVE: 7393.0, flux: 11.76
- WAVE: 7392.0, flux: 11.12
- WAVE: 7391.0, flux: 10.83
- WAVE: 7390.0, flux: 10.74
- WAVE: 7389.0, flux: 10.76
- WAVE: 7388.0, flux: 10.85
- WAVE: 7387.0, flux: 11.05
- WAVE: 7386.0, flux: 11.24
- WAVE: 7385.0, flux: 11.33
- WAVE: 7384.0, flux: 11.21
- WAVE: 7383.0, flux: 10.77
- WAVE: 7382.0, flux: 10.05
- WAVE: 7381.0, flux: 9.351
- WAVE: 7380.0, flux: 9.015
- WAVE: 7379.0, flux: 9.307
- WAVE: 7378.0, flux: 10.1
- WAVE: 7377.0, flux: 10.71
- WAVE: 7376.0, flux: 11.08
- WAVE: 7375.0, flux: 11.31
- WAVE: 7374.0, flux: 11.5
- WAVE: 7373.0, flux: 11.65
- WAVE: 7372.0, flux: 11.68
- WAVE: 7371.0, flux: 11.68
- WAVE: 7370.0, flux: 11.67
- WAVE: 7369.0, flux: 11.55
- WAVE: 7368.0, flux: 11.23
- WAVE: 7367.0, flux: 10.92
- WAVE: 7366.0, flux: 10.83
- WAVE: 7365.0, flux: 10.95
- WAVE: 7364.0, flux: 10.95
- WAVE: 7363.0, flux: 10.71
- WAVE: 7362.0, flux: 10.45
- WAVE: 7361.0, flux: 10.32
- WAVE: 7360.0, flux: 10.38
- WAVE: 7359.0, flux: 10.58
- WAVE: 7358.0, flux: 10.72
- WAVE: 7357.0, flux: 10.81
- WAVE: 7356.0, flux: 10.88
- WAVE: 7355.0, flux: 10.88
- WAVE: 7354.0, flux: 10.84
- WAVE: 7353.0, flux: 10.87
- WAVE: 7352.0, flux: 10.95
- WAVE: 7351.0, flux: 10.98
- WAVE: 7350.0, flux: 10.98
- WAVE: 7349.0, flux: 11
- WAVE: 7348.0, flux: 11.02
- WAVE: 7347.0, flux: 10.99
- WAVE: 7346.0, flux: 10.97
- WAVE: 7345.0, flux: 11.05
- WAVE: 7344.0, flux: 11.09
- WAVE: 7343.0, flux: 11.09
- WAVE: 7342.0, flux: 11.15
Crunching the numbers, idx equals 0.86 angstrom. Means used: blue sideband 11.1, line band 11.1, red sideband 11.6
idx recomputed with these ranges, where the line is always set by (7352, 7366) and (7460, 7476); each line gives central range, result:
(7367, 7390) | -0.2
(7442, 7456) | -0.4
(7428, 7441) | -0.6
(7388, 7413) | -0.7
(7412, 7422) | 0.1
